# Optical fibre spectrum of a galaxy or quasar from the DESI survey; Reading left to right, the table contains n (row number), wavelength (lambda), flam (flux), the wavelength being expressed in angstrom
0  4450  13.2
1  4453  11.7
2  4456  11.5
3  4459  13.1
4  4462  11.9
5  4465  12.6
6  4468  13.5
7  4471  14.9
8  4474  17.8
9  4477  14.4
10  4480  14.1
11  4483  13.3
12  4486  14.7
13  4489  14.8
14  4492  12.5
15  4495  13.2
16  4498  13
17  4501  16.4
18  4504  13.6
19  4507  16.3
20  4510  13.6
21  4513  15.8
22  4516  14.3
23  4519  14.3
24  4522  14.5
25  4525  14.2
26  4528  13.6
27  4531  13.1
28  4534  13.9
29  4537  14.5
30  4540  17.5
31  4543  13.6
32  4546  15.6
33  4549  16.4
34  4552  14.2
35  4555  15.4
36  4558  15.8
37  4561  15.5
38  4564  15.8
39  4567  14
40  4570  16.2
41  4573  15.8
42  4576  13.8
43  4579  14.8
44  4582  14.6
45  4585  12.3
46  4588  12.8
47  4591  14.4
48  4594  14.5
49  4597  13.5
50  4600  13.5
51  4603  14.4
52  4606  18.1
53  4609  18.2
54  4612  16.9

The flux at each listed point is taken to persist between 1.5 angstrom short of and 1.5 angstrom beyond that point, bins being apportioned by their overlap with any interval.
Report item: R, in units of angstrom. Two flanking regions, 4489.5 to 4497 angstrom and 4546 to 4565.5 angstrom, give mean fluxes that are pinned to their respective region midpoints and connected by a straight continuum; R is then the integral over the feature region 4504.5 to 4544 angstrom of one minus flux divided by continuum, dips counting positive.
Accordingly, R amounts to -0.7 angstrom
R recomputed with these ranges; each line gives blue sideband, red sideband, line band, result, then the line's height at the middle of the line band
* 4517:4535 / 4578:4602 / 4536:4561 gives -2.7 angstrom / 13.9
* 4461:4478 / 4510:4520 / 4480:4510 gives 0.6 angstrom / 14.5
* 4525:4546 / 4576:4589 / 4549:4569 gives -1.7 angstrom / 14.1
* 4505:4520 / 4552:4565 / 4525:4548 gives 0.9 angstrom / 15.2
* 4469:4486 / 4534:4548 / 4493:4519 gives 0.9 angstrom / 15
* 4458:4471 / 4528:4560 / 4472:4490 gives -1.9 angstrom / 13.4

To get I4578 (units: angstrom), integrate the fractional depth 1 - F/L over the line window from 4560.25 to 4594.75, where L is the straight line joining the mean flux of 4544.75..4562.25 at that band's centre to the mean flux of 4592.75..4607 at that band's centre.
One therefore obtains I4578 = 1.3 angstrom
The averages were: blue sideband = 15.5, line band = 14.5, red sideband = 14.7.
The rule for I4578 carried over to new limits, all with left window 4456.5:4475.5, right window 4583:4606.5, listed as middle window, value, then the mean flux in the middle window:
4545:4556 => -1.1 angstrom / 15.4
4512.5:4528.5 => -0.6 angstrom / 14.4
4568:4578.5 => -0.9 angstrom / 15.2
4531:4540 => -0.4 angstrom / 14.6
